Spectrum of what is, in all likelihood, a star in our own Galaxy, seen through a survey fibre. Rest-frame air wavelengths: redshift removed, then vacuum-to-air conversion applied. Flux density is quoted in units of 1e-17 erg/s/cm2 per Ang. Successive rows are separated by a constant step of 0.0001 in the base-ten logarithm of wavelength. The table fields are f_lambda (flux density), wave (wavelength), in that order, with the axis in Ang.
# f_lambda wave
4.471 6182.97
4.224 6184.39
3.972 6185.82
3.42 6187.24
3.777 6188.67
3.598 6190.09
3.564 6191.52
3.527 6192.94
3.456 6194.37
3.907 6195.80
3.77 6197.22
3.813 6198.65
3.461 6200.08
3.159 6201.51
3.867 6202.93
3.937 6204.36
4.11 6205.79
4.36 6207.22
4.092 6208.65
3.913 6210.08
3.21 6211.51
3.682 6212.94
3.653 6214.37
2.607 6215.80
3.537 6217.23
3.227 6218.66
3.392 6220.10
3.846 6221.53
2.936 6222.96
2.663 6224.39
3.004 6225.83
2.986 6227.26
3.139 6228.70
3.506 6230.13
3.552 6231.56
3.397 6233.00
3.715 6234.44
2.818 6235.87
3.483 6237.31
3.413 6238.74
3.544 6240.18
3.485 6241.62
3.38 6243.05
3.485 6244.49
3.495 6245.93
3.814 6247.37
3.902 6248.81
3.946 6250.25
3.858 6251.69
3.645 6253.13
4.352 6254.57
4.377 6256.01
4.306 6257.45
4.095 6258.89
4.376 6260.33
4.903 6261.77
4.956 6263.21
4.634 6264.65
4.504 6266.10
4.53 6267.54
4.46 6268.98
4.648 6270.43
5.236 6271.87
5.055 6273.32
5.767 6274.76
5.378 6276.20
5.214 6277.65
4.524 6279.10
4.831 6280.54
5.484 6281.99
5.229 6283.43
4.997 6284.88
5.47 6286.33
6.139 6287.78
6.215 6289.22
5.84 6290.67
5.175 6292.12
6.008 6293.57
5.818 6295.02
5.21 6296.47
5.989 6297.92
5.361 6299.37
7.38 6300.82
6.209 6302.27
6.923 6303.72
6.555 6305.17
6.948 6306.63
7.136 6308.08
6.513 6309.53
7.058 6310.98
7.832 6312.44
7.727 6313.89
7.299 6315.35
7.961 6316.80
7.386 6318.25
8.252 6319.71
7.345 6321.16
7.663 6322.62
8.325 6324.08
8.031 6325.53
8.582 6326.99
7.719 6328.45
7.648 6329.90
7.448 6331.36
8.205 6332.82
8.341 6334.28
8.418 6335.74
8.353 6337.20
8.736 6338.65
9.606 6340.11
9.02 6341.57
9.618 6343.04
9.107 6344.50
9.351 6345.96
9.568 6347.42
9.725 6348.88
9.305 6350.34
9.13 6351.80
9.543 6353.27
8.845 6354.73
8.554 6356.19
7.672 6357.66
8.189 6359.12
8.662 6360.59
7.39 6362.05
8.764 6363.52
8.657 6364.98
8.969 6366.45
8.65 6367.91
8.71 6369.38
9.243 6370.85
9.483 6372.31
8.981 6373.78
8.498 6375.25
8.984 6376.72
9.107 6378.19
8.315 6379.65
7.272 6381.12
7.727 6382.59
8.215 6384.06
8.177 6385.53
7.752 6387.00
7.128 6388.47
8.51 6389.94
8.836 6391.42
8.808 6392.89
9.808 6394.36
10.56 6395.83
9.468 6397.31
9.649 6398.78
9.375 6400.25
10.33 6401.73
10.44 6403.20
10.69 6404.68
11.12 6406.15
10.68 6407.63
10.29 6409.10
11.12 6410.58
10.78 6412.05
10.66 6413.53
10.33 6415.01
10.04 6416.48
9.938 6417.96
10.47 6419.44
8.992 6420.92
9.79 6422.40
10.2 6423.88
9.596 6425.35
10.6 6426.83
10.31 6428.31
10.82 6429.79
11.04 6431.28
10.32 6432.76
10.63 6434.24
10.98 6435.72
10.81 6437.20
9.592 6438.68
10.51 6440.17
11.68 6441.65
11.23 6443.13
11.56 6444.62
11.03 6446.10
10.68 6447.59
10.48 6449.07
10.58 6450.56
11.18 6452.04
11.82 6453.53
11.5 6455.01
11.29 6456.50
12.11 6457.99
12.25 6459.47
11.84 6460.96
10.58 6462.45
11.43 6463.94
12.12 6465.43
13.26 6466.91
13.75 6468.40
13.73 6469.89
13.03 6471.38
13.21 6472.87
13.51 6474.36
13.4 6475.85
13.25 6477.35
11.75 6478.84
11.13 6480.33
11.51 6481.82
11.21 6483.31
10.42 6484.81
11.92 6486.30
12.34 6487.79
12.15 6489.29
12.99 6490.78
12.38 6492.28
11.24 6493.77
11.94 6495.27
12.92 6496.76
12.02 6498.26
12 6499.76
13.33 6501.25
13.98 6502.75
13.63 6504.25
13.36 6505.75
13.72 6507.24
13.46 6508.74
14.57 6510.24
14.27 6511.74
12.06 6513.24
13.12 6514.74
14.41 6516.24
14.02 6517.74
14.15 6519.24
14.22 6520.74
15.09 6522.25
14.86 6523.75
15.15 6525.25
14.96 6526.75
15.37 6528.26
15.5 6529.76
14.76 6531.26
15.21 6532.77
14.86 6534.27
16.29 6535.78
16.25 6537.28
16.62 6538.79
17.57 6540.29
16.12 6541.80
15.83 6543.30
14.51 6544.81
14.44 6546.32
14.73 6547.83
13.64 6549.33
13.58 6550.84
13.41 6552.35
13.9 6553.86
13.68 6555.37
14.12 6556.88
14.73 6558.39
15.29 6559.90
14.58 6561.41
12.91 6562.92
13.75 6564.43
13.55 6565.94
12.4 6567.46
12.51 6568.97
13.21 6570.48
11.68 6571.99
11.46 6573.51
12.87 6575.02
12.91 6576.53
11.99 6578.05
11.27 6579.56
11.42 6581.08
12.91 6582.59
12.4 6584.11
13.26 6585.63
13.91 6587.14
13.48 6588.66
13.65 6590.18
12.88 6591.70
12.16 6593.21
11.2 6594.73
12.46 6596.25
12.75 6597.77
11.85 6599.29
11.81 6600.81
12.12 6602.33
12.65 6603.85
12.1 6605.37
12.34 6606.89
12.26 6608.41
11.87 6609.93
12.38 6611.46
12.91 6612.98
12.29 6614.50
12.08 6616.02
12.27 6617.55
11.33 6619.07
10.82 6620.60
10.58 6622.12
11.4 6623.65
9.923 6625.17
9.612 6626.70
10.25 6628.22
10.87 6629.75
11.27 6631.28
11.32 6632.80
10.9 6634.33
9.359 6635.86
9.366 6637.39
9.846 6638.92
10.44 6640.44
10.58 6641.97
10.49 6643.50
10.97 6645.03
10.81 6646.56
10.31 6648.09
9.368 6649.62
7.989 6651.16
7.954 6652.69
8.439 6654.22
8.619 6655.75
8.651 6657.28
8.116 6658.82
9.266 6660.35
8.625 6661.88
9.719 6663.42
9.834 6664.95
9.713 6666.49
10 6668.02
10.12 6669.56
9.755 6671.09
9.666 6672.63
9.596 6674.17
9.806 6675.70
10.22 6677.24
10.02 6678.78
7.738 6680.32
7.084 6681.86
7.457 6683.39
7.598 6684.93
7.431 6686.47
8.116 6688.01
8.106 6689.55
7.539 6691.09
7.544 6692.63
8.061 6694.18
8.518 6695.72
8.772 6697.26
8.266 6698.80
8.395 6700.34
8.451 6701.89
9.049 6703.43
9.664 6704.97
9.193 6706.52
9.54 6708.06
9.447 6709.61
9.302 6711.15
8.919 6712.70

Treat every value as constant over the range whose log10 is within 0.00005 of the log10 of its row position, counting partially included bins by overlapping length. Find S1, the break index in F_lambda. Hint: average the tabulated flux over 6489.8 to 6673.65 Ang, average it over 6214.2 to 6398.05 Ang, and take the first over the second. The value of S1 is 1.92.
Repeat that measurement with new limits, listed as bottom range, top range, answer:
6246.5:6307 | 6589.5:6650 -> 2.21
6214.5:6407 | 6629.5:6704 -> 1.38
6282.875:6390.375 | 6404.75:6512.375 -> 1.49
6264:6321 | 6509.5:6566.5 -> 2.44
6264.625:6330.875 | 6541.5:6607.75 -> 2.09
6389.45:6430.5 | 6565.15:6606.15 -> 1.24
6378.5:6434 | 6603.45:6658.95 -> 1.10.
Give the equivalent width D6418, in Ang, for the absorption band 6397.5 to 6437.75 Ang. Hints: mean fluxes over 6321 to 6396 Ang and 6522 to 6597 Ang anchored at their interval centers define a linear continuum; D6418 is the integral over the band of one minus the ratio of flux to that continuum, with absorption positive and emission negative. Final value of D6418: -0.8 Ang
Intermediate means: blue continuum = 8.6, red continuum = 13.9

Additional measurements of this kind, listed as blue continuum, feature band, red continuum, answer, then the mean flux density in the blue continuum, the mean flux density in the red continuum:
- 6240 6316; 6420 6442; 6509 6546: 1.6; 5.24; 15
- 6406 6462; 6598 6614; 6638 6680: -3.9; 10.8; 9.57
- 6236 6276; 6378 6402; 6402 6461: 1.2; 4.21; 10.7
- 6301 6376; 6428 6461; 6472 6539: 1.5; 8.27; 13.5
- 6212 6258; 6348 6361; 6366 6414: -1.5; 3.5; 9.28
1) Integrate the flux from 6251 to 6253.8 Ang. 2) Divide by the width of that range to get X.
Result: 3.75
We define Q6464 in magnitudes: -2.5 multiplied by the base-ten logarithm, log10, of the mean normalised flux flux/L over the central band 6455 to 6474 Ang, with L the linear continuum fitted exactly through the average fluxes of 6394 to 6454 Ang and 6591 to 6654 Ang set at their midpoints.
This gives -0.166 mag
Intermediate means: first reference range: 10.5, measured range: 12.4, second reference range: 11.1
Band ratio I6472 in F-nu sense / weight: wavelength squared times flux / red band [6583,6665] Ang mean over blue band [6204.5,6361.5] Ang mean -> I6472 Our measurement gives 2.10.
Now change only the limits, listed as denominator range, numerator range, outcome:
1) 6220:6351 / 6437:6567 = 2.42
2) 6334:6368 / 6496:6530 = 1.65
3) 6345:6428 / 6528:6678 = 1.38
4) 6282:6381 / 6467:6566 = 1.87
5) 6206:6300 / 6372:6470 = 2.53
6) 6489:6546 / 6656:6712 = 0.65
